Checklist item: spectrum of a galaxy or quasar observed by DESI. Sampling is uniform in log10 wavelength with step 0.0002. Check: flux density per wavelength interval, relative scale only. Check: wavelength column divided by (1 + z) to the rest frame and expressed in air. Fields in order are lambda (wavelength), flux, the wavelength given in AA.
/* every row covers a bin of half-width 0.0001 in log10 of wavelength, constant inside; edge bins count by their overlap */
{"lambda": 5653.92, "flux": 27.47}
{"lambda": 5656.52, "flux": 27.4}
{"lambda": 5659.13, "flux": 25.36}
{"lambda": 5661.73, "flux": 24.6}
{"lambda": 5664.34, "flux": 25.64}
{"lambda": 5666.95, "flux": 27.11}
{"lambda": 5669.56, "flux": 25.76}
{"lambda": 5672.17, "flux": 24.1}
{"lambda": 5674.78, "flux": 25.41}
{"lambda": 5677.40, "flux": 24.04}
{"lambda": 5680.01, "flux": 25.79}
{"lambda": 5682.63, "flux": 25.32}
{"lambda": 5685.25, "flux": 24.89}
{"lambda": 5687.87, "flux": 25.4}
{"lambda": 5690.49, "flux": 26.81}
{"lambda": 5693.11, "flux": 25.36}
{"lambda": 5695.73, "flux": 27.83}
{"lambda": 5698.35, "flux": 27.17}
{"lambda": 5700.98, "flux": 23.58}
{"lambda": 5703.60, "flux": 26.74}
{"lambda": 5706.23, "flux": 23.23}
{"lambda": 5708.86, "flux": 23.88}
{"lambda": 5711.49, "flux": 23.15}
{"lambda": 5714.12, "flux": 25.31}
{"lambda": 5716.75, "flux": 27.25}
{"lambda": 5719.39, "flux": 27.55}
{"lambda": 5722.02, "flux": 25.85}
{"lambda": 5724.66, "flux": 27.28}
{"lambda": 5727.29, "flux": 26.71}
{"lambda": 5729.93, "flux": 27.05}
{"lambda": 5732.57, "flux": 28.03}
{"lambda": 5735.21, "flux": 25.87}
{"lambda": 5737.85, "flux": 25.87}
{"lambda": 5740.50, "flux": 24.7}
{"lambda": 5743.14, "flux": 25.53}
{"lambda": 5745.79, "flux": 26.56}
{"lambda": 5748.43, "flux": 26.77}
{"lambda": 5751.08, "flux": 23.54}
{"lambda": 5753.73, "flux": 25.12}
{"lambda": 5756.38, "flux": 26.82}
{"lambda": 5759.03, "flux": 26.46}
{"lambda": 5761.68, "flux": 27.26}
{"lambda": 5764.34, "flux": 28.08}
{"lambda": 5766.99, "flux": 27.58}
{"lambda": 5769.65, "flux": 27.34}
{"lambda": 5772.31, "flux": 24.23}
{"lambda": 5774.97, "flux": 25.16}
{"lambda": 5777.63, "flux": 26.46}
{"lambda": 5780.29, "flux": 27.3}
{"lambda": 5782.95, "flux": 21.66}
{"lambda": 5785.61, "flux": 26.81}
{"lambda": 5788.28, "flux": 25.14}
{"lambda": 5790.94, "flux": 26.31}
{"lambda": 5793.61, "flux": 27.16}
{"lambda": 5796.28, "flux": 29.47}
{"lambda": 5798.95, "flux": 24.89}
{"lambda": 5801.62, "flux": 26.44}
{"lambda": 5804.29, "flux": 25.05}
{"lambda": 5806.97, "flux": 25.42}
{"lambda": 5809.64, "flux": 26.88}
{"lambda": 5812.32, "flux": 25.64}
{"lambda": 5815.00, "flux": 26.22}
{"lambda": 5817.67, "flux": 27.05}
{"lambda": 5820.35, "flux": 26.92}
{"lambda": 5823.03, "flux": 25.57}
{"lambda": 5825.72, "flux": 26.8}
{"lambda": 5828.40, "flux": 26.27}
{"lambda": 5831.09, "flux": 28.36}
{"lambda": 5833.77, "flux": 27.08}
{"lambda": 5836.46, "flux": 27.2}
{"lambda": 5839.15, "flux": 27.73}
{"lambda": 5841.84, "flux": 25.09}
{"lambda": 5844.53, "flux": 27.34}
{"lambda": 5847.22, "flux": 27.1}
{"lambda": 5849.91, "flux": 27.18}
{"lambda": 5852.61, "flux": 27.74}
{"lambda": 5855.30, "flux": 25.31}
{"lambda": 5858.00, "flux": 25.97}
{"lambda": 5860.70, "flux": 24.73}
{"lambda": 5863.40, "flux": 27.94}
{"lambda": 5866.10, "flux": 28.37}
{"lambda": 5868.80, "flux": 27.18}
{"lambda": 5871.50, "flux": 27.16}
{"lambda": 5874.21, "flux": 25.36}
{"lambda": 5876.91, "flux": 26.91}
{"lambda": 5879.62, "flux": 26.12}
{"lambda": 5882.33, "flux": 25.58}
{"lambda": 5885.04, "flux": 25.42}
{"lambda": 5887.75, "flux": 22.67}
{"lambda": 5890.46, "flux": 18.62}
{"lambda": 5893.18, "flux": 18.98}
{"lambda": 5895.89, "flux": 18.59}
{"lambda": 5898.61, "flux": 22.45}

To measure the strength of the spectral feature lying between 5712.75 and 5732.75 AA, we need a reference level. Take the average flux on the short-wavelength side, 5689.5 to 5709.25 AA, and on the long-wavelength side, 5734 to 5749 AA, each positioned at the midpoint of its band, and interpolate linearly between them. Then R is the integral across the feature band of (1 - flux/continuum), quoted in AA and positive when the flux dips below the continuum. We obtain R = -0.82 AA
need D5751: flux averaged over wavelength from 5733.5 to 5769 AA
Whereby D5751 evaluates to 26.2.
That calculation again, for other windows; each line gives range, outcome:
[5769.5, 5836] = 26.2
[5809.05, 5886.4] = 26.6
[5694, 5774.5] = 26.1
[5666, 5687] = 25.3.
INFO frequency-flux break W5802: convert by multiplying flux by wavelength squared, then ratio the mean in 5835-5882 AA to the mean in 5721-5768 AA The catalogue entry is 1.05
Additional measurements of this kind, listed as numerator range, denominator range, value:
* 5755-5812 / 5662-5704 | 1.06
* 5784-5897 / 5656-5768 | 1.05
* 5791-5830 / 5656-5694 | 1.09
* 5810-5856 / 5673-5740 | 1.08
